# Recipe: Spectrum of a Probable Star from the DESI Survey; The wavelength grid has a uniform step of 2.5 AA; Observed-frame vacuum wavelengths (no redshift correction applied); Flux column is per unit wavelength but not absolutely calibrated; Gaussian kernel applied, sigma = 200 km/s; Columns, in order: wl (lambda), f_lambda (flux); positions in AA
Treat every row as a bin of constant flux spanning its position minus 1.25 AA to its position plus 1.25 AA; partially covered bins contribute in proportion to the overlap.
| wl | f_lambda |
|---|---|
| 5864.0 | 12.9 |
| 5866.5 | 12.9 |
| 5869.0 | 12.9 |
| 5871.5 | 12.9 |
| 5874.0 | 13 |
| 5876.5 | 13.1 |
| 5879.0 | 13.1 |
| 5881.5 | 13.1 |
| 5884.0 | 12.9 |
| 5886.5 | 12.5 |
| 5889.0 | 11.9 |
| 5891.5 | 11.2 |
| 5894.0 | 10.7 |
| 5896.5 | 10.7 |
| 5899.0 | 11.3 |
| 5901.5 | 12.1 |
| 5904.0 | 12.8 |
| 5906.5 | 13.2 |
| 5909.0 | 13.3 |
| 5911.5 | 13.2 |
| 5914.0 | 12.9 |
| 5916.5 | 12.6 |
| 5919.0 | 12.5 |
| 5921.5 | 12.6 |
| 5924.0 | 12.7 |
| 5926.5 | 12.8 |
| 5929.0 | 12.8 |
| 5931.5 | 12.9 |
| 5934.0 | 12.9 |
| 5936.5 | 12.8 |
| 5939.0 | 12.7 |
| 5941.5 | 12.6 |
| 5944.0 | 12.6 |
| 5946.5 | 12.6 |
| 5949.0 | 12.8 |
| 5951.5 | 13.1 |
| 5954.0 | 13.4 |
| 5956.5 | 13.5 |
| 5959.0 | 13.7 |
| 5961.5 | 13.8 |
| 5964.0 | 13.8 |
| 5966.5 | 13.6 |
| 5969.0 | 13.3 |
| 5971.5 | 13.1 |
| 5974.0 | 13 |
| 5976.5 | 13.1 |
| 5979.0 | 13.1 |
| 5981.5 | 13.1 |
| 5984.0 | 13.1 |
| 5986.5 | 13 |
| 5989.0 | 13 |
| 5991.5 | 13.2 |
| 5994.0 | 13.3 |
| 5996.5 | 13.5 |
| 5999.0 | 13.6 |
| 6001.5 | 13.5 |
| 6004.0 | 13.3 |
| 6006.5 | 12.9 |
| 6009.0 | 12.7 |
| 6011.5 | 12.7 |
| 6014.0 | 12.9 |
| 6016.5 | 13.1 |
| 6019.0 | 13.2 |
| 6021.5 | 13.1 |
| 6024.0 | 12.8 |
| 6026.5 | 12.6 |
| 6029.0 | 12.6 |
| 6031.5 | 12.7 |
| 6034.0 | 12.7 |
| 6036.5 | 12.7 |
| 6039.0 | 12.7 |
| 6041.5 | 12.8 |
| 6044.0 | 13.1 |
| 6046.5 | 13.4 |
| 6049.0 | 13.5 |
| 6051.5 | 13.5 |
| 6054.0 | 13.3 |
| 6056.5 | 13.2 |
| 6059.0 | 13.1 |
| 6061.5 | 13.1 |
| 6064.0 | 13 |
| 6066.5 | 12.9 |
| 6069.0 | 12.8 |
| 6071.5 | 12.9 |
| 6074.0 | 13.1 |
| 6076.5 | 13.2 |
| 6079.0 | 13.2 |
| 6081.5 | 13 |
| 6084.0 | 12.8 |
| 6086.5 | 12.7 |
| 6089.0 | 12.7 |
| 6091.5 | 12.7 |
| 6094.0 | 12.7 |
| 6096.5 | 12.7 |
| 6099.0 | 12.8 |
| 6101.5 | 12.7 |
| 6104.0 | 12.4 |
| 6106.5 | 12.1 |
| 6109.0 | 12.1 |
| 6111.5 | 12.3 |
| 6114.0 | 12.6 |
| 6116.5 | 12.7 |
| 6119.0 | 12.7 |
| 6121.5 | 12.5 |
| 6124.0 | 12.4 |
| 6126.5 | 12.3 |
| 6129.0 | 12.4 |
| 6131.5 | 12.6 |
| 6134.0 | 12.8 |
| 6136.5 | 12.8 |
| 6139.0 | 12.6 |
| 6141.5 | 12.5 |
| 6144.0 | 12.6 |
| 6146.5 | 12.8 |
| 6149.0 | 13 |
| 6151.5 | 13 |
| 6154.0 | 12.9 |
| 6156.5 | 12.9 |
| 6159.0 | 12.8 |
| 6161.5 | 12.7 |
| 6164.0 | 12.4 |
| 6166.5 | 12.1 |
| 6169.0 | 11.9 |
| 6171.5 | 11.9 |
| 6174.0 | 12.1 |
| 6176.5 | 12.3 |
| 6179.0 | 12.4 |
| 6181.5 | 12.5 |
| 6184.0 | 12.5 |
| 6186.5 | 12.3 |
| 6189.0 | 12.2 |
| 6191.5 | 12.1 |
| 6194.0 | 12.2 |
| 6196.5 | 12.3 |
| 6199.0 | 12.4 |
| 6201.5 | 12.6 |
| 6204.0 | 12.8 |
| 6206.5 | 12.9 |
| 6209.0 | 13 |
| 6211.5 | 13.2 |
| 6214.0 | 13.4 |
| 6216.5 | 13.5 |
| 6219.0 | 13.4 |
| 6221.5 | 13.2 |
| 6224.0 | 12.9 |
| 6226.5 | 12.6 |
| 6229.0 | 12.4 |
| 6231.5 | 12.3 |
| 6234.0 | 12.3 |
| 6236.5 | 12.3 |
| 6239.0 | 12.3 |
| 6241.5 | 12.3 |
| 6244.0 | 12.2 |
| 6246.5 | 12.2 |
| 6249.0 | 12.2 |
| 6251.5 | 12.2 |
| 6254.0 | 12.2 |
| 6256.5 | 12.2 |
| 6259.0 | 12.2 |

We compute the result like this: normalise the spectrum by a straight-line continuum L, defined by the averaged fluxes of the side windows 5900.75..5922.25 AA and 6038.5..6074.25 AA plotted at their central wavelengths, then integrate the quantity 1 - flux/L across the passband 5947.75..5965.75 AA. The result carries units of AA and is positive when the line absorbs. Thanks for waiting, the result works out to -0.8 AA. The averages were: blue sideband 12.8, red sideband 13.1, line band 13.4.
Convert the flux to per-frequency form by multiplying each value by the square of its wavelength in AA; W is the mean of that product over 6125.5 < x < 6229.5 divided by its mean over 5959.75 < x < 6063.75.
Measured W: 1.0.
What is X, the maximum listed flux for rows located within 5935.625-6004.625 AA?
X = 13.8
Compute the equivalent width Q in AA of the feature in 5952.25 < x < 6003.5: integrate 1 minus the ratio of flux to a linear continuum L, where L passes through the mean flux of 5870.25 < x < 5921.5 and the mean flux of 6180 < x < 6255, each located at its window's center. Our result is -3.5 AA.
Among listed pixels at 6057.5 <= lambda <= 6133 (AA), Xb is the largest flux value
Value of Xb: 13.2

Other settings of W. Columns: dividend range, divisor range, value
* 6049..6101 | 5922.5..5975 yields 1.04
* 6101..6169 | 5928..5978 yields 1.02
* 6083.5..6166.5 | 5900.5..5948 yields 1.06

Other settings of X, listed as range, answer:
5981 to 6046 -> 13.6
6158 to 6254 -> 13.5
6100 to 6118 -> 12.7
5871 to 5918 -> 13.3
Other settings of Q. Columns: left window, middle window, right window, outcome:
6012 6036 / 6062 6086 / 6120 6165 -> -0.4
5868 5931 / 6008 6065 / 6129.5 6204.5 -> -2.2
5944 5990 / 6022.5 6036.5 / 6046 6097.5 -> 0.4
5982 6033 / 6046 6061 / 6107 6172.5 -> -0.5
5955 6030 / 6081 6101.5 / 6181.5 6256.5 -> 0.2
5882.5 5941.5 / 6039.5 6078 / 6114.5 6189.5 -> -1.9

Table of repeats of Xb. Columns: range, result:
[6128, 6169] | 13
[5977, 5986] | 13.1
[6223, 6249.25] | 12.9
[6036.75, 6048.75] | 13.4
